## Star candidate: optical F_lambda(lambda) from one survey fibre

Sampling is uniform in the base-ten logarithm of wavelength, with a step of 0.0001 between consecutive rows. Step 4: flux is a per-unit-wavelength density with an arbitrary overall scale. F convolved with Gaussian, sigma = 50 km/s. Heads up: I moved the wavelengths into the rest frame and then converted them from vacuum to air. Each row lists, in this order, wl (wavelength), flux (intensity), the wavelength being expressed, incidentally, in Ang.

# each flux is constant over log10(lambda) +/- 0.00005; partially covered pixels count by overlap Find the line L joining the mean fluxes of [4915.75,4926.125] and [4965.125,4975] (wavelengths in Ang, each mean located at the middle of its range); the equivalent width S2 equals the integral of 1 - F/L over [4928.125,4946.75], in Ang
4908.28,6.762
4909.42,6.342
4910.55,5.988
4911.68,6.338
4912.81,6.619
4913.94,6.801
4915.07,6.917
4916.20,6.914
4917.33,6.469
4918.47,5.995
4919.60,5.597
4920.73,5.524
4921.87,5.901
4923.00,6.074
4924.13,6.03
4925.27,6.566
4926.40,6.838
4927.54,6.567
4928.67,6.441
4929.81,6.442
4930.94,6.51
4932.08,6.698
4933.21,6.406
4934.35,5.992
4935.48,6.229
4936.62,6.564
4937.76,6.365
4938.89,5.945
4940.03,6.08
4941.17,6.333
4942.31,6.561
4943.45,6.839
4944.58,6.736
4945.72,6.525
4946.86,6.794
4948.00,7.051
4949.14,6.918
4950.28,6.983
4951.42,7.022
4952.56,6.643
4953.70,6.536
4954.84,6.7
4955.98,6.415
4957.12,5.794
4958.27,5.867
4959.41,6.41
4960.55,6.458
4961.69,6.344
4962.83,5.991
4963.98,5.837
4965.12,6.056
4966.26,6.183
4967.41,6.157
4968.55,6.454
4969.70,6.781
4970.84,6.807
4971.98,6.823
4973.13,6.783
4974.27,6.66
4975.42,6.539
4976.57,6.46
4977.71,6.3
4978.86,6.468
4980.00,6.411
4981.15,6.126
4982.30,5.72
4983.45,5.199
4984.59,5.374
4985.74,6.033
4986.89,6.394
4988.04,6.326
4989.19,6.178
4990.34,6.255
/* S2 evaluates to -0.46 Ang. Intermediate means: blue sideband 6.13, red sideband 6.55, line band 6.43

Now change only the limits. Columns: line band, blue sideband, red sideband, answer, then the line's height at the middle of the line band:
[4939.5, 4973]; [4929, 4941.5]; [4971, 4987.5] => -1.1 Ang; 6.29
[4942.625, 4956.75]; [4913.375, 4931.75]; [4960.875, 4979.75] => -0.8 Ang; 6.39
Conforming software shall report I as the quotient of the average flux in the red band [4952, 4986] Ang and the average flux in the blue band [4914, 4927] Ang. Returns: 1.0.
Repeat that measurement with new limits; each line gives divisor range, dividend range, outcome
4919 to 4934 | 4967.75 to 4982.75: 1.03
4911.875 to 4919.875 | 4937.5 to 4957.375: 1.01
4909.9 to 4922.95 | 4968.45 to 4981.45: 1.05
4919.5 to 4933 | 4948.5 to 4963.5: 1.03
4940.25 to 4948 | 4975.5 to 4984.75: 0.91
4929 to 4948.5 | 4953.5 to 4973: 0.98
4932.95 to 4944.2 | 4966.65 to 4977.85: 1.04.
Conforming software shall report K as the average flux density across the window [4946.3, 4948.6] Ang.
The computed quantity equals 6.92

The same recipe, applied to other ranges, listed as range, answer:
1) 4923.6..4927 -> 6.47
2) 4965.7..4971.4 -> 6.47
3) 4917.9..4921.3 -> 5.7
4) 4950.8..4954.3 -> 6.74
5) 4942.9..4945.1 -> 6.81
